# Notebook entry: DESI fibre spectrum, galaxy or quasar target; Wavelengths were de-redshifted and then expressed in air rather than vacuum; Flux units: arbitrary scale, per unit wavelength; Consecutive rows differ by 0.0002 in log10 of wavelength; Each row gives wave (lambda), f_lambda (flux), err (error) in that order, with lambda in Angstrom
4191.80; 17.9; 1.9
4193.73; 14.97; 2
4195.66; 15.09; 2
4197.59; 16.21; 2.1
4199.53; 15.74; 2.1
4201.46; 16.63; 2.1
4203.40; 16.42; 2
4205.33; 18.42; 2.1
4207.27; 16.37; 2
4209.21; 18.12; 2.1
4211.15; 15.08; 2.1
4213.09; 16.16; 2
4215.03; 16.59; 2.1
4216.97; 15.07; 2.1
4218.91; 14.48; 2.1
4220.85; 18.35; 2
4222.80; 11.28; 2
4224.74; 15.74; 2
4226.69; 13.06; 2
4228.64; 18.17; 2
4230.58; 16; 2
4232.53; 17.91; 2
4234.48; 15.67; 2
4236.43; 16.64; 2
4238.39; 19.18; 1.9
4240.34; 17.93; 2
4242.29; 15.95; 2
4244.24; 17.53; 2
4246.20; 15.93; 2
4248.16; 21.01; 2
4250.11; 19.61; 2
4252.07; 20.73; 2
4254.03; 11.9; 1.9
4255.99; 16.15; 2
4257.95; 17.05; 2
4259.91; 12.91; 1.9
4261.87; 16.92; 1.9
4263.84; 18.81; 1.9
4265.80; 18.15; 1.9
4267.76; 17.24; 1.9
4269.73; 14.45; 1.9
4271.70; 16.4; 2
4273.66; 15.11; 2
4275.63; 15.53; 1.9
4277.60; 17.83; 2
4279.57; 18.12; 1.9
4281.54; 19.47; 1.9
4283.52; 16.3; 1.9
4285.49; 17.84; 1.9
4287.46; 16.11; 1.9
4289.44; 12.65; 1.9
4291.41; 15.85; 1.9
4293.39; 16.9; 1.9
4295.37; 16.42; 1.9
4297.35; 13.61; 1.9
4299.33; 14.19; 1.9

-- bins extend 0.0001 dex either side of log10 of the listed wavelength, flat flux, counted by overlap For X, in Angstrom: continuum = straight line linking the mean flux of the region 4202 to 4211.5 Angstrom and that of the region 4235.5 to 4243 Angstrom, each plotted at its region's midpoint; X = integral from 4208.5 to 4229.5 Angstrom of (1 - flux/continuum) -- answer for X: 1.9 Angstrom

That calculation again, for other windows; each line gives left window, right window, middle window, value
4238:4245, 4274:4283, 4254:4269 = 0.96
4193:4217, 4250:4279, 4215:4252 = -0.78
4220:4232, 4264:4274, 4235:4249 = -1.54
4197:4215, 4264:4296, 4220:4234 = 0.69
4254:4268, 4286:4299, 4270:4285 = -1.02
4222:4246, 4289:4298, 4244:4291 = -3.21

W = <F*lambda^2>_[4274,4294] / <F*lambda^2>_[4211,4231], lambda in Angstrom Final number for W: 1.1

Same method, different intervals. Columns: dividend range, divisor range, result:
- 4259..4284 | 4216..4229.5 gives 1.13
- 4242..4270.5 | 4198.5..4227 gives 1.09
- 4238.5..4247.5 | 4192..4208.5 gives 1.07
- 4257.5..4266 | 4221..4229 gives 1.15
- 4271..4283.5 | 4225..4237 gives 1.07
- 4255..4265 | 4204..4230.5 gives 1.05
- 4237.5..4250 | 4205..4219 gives 1.12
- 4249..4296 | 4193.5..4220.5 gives 1.06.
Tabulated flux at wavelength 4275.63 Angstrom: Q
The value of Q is 15.53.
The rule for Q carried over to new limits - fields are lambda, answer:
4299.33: 14.19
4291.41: 15.85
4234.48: 15.67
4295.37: 16.42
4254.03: 11.9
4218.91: 14.48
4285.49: 17.84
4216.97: 15.07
